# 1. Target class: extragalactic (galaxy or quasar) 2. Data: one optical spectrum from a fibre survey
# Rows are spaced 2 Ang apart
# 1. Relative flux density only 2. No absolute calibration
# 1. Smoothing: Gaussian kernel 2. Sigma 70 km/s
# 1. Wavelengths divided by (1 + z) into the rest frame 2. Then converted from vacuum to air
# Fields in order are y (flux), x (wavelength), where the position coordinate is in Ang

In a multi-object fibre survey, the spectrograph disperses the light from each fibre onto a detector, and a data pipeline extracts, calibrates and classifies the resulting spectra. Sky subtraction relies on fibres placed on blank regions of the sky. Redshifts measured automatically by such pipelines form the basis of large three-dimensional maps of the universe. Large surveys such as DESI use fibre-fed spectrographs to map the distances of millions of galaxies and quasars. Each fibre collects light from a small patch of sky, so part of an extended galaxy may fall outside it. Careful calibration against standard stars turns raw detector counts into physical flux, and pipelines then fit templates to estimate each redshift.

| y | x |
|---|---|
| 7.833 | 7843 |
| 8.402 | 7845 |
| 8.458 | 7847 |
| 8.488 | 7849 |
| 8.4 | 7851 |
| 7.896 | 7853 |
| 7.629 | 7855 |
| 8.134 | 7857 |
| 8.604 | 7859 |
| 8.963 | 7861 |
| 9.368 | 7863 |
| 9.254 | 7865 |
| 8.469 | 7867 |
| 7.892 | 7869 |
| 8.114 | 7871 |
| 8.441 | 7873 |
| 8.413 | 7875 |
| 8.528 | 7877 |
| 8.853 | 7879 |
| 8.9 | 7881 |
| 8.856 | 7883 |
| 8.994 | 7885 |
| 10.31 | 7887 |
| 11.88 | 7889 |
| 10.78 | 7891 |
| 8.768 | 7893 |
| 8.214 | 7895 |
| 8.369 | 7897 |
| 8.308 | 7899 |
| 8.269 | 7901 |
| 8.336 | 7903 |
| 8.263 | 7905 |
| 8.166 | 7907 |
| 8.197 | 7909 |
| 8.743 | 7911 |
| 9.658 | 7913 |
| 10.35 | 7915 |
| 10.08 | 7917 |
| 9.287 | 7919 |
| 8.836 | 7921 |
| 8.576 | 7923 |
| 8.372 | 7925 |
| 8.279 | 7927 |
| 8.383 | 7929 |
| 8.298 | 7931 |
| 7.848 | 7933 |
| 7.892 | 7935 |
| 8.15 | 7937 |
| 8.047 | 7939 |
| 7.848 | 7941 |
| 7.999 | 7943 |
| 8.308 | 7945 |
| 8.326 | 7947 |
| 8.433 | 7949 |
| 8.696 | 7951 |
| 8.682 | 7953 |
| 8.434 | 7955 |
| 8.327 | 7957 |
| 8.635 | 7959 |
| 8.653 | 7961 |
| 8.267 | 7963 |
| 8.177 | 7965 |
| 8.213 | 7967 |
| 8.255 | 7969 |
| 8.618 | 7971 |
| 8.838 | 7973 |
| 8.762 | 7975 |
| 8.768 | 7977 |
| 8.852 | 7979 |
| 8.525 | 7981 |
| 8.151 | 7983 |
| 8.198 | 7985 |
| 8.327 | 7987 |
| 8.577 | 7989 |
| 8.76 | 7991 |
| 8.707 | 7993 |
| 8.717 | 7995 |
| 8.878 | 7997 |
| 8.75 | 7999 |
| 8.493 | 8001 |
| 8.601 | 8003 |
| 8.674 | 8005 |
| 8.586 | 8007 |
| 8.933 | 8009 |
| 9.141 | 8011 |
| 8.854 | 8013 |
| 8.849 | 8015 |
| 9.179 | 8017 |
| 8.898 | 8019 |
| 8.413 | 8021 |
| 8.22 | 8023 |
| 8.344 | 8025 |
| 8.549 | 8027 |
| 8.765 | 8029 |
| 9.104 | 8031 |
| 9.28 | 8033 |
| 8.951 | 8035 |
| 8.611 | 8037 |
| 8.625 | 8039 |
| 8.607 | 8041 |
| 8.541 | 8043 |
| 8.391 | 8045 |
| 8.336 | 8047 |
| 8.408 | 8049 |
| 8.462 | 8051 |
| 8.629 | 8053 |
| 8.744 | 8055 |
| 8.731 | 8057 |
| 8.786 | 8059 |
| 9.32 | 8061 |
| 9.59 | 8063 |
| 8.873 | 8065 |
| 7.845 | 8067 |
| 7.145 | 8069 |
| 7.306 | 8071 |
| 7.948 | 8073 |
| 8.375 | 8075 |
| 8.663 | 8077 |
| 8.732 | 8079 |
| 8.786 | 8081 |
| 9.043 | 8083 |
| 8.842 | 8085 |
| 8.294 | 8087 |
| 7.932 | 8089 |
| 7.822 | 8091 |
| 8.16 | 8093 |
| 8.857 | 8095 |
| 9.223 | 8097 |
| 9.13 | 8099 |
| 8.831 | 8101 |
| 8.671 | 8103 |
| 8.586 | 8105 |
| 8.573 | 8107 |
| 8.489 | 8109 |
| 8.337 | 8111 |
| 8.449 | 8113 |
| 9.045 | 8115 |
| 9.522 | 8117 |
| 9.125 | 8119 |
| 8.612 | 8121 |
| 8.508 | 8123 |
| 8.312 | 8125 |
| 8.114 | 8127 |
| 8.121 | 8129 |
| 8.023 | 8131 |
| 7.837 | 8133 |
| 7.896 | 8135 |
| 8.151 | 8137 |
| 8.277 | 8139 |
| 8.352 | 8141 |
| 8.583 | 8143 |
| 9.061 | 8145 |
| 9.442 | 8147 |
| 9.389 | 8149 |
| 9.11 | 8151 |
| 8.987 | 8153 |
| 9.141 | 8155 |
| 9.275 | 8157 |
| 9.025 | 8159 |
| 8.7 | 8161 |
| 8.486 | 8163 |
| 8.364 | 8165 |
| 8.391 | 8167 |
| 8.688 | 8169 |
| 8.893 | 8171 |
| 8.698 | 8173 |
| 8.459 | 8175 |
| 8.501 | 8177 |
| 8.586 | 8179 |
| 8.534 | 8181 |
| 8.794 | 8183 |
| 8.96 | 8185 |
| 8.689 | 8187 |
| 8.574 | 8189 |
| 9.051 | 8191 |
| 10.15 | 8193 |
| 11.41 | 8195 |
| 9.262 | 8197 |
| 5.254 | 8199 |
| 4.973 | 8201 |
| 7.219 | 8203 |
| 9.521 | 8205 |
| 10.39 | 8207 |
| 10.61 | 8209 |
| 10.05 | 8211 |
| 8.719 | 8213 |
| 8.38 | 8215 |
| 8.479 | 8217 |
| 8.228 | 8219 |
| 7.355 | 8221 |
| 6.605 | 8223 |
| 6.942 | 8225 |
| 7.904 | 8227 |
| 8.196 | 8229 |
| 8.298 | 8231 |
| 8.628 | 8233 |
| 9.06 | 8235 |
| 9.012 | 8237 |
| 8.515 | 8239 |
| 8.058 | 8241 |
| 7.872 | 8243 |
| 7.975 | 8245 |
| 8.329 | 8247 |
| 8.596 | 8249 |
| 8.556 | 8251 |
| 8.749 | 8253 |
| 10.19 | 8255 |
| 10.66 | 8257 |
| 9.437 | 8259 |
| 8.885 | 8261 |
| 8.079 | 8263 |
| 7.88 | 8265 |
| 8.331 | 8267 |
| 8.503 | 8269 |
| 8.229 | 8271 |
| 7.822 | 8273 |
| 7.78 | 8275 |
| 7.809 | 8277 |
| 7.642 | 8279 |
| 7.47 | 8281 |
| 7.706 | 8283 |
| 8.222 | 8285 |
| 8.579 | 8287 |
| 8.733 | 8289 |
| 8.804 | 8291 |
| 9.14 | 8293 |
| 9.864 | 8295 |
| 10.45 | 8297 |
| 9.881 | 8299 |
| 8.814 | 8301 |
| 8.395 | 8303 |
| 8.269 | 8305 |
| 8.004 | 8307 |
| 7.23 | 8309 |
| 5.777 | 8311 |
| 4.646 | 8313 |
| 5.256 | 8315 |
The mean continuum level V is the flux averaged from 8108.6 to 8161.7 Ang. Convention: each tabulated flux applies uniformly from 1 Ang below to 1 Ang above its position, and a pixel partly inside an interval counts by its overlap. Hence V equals 8.66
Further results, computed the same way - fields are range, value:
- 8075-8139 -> 8.53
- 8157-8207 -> 8.6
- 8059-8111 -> 8.52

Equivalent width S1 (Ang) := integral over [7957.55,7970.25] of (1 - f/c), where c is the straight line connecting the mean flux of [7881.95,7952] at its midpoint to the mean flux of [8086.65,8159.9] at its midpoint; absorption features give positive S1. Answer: 0.5 Ang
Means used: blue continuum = 8.75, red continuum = 8.63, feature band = 8.37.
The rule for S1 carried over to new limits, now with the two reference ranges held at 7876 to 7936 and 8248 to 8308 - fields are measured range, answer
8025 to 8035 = -0.1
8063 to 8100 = 1.5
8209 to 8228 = 1.1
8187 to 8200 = -0.3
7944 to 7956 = 0.5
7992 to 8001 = 0.1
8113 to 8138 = 0.9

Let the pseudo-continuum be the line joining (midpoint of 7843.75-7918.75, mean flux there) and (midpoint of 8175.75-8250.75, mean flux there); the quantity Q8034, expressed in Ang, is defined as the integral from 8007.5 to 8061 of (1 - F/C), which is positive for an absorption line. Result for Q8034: -0.4 Ang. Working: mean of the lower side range 8.81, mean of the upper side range 8.48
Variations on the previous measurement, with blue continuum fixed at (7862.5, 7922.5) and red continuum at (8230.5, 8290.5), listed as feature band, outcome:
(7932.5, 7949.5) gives 1.5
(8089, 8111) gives 0.2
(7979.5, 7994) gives 0.6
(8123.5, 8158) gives 0.1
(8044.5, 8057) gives 0.3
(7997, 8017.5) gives 0.0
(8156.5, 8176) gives -0.2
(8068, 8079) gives 0.9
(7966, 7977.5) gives 0.4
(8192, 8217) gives -0.8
